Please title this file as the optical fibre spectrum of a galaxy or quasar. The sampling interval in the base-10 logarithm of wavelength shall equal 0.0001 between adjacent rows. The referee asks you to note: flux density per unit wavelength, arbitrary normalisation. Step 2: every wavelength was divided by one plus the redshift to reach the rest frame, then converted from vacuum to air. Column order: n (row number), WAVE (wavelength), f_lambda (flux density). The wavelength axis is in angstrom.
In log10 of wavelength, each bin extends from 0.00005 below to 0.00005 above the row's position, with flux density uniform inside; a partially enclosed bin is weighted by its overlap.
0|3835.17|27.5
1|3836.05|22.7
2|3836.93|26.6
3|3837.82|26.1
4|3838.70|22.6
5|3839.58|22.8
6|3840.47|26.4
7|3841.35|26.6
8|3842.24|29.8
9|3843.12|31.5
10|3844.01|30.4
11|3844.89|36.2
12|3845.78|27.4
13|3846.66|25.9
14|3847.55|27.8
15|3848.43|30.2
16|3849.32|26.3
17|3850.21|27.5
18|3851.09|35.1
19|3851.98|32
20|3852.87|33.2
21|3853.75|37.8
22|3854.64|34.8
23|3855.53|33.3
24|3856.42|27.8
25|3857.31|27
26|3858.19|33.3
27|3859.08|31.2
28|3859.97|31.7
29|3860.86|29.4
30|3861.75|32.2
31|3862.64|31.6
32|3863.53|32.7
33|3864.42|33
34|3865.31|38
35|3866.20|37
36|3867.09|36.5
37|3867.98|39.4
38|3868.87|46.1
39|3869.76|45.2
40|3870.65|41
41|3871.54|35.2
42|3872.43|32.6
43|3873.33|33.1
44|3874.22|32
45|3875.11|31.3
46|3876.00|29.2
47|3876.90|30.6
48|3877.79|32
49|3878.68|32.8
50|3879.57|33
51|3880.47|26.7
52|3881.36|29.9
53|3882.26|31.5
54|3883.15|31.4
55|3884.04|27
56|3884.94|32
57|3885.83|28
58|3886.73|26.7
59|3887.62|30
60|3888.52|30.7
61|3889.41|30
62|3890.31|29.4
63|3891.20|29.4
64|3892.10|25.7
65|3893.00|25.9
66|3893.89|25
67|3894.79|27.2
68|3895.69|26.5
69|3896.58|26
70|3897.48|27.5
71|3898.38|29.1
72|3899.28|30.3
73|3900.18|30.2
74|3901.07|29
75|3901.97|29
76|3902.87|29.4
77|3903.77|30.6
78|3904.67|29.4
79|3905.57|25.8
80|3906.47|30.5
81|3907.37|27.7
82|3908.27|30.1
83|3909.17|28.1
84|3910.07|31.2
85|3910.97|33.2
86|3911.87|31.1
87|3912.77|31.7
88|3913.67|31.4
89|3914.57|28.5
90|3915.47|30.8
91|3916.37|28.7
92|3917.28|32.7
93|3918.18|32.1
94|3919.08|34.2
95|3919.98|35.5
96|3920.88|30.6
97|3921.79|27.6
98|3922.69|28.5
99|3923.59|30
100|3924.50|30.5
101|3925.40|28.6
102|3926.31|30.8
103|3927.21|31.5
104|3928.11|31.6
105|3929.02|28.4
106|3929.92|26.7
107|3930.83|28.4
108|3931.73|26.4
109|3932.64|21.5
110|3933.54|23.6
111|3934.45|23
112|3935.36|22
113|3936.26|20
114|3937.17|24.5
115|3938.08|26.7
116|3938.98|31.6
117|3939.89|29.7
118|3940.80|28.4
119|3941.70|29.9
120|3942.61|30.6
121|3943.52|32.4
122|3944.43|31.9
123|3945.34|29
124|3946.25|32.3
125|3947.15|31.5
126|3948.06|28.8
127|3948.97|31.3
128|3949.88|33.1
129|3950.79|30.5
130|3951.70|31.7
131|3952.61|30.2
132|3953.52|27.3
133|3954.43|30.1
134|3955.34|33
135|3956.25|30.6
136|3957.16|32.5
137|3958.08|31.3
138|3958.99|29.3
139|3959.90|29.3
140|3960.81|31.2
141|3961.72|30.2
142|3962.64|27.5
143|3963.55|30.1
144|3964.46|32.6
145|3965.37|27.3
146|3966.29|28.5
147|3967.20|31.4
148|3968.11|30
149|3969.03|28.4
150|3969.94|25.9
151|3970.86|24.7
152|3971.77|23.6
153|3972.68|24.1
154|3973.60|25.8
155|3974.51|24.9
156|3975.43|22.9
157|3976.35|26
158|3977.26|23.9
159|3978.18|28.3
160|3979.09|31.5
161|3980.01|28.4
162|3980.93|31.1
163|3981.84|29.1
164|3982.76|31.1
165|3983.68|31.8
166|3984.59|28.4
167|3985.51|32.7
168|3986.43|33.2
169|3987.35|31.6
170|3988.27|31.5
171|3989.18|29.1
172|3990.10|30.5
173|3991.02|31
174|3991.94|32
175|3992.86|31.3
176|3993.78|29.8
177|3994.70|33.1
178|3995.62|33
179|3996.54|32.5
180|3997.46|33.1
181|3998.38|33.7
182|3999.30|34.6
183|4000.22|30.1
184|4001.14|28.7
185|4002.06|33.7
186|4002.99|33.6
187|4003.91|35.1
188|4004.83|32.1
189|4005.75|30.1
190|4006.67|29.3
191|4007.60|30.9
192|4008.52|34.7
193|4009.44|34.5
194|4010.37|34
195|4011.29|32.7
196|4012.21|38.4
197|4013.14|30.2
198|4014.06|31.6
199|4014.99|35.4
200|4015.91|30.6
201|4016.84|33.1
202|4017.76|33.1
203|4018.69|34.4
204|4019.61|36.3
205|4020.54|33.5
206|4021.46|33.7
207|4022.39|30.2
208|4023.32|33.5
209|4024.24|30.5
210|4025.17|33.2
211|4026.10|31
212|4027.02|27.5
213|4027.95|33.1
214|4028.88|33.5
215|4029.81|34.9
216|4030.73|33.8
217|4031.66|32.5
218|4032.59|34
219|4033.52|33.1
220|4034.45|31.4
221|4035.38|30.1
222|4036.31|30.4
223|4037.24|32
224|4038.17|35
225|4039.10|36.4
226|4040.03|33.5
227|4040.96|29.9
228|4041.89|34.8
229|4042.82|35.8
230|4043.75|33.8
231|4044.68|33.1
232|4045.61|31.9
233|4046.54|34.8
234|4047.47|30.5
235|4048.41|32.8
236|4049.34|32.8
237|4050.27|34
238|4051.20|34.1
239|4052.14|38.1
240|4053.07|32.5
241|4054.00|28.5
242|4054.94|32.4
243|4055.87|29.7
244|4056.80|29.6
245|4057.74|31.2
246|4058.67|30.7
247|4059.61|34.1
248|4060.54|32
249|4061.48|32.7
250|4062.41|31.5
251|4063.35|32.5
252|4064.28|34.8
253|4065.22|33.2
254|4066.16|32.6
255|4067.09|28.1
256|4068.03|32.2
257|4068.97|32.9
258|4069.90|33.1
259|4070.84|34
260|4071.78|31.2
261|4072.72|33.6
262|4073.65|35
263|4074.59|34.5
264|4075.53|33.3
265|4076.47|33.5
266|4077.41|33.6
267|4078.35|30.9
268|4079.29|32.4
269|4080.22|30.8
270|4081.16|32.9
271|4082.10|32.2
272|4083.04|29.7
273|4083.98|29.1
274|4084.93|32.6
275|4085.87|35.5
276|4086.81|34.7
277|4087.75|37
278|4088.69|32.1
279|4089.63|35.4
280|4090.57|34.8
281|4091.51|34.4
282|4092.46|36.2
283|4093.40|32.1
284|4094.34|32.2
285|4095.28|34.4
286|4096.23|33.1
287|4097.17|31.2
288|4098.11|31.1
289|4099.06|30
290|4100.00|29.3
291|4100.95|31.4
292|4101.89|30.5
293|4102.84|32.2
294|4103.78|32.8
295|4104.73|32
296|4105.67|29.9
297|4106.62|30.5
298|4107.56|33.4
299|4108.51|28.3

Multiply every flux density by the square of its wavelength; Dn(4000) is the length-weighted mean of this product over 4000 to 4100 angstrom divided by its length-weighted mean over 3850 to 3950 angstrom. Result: 1.16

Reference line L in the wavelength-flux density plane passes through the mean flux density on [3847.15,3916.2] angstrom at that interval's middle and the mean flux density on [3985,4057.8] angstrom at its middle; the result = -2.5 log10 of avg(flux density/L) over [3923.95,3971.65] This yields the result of 0.10 mag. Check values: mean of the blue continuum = 31.1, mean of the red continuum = 32.6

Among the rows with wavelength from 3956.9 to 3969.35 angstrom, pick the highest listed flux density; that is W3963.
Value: 32.6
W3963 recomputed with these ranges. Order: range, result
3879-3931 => 35.5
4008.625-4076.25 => 38.4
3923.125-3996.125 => 33.2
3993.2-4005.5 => 35.1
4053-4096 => 37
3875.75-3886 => 33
